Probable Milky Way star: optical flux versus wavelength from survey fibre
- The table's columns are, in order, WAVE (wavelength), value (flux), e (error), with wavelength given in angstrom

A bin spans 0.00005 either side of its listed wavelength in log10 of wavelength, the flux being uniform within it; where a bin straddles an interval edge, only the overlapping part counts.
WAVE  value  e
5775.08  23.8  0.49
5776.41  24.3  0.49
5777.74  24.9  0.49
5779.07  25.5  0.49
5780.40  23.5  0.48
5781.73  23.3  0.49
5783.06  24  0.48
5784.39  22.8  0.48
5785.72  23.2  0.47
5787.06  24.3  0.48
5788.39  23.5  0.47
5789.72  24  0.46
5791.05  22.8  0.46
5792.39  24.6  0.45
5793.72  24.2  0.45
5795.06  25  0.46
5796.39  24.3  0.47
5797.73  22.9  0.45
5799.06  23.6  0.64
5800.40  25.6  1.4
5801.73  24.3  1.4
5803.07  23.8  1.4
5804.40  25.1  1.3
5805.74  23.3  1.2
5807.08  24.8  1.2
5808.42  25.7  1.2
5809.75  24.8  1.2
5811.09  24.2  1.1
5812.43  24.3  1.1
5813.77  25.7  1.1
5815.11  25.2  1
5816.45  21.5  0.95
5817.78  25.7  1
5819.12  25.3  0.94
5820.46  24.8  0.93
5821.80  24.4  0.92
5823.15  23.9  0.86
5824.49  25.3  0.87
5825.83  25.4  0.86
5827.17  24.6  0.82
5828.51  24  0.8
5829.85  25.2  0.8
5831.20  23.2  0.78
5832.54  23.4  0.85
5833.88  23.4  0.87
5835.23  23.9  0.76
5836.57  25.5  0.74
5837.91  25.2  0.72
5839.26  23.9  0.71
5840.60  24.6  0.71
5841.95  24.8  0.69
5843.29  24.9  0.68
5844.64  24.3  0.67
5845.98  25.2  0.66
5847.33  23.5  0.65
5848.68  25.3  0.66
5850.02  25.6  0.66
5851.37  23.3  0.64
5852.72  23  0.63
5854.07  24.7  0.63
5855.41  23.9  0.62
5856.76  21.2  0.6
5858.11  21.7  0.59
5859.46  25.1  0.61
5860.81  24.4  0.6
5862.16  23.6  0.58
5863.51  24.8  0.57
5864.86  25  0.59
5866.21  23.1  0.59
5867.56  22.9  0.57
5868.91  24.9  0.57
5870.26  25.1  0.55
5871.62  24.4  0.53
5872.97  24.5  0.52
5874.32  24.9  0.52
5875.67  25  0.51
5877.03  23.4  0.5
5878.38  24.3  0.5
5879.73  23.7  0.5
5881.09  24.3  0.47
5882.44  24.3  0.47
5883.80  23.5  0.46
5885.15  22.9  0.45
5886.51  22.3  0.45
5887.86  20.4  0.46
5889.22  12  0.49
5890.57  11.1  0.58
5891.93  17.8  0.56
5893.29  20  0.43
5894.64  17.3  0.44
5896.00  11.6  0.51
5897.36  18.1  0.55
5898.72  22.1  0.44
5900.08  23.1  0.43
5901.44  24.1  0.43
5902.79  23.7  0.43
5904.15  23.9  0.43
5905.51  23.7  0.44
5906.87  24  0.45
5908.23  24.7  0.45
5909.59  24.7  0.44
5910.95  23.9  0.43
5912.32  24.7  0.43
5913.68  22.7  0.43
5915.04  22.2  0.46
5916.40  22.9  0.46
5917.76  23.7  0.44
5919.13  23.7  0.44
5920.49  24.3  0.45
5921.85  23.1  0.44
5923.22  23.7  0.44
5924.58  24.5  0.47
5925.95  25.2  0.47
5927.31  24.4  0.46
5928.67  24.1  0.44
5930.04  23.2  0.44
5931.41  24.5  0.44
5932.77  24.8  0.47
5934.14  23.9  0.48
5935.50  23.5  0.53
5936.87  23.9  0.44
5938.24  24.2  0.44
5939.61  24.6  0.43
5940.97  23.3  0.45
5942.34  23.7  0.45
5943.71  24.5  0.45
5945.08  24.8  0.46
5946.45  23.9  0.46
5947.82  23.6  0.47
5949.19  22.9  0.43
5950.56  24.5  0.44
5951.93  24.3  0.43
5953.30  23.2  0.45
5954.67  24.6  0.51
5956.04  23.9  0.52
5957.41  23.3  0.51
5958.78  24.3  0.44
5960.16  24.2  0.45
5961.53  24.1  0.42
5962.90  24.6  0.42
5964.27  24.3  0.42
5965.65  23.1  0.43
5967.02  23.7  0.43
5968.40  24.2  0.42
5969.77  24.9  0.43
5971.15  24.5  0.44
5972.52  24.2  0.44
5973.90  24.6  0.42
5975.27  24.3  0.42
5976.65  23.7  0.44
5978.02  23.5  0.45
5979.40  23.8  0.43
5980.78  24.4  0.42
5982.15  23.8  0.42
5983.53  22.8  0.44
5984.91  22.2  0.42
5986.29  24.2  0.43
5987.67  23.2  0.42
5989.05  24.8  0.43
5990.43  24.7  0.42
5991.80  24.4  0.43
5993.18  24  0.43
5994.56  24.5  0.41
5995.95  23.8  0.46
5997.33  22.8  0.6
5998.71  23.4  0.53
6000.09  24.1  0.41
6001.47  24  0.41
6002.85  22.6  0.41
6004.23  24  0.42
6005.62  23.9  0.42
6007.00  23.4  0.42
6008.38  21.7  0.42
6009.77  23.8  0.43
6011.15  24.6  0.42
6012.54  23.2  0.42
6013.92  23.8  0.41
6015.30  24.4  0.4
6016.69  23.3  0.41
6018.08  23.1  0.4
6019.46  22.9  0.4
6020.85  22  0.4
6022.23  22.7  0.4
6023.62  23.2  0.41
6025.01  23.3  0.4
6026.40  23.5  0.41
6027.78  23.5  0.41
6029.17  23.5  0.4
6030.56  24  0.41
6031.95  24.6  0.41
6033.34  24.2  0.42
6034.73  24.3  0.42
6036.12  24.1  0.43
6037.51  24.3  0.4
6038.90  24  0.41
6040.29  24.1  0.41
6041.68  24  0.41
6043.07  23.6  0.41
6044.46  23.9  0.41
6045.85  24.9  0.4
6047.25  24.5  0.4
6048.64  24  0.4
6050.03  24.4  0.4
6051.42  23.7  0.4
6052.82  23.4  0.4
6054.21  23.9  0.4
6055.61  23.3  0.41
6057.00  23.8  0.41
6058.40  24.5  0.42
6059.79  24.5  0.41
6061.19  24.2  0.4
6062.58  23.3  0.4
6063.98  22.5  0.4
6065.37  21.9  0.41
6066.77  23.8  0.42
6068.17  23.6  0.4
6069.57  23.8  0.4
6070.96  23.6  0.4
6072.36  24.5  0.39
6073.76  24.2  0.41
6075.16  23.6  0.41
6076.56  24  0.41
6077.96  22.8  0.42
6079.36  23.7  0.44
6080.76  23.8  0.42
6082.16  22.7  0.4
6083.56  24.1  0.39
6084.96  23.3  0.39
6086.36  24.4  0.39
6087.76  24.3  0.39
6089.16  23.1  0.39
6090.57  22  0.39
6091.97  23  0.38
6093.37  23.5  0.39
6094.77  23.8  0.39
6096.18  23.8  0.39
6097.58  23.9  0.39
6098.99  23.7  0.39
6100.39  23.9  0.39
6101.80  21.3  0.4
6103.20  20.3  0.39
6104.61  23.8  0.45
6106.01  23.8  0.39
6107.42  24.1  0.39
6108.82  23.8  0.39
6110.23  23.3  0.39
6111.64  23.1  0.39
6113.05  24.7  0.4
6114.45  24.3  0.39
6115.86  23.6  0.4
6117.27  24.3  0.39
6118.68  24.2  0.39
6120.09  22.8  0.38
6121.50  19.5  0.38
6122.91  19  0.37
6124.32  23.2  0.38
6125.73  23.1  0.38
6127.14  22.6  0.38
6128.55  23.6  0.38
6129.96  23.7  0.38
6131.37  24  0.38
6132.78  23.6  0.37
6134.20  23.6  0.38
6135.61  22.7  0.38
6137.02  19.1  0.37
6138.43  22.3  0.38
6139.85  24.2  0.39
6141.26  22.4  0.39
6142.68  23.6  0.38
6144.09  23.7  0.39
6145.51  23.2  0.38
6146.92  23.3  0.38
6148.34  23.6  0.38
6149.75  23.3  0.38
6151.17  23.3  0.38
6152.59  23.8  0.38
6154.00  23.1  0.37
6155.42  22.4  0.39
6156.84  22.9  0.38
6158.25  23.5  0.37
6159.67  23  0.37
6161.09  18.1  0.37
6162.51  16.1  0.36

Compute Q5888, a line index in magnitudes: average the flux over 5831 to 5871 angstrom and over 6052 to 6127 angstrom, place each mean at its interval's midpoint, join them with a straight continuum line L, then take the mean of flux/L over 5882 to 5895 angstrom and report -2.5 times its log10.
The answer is 0.25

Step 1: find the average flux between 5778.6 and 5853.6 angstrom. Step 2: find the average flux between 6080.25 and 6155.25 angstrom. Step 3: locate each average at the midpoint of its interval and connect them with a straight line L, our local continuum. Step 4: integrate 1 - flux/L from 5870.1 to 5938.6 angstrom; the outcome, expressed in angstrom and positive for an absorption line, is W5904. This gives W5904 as 3.80 angstrom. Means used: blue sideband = 24.3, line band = 22.6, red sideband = 23.2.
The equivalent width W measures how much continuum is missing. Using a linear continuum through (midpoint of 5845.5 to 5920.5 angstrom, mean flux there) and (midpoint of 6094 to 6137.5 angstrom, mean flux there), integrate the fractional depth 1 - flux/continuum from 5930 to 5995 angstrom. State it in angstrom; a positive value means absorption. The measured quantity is -3.3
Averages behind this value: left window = 22.7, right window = 23.1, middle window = 24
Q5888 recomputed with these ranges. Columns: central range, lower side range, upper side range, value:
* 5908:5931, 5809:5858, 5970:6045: 0.01 mag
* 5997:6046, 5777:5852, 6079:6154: 0.00 mag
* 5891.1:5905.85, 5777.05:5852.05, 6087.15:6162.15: 0.18 mag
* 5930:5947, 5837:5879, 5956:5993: 0.00 mag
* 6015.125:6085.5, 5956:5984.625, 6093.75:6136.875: -0.01 mag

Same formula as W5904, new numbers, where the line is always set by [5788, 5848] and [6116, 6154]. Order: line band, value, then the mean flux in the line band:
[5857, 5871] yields 0.12 angstrom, 24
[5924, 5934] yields -0.20 angstrom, 24.4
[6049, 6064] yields -0.35 angstrom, 23.8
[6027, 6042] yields -0.42 angstrom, 24.1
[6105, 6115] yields -0.36 angstrom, 23.9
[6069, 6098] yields -0.56 angstrom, 23.6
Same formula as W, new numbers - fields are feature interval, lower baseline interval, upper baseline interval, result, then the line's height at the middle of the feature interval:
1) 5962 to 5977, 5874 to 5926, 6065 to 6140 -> -1.1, 22.5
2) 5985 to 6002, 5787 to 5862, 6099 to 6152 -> -0.2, 23.6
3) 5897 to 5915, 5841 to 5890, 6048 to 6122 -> 0.1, 23.6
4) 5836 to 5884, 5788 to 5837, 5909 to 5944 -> -0.1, 24.2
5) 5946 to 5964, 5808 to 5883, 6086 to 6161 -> -0.1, 23.8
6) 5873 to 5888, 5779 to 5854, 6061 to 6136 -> 0.2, 24.1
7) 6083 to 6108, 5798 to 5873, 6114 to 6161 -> -0.2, 23.1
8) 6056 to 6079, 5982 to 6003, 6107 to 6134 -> -0.2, 23.4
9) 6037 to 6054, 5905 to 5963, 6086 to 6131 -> -0.4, 23.5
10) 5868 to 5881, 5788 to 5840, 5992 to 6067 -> -0.1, 24.2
